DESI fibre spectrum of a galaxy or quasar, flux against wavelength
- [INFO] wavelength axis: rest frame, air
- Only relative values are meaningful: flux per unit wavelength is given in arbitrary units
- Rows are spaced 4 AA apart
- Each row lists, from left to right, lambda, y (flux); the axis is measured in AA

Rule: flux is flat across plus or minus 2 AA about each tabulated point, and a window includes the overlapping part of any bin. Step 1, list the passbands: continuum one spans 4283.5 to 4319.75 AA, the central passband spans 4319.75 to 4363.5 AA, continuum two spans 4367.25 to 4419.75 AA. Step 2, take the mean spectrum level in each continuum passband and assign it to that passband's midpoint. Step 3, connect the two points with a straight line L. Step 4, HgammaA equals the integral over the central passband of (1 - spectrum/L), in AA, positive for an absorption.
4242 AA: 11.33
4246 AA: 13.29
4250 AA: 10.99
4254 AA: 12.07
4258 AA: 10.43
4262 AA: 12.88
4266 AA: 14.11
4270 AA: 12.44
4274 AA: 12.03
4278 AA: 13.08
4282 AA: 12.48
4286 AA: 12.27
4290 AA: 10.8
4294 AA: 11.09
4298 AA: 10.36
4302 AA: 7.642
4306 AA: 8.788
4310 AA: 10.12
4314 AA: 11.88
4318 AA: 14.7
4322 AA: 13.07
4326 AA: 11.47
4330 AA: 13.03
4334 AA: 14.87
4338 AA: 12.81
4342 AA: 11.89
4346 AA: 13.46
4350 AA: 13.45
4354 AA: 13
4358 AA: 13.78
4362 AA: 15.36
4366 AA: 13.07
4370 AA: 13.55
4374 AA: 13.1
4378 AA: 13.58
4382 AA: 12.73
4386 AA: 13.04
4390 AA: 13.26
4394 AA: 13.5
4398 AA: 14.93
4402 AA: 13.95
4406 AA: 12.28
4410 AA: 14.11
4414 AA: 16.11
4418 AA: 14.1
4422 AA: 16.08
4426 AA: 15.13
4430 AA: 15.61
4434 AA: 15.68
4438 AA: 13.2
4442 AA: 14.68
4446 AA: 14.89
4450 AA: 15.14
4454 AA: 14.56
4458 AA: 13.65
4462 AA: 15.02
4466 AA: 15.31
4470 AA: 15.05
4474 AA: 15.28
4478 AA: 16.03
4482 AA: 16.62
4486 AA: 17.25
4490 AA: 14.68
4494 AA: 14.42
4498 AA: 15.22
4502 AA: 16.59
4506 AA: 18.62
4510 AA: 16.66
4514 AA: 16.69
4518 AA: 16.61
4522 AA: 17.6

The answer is -4.3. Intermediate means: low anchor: 10.8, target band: 13.3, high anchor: 13.7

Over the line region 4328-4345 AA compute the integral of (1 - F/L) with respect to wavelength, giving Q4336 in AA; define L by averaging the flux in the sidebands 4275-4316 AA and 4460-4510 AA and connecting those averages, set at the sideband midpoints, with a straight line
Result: -1.7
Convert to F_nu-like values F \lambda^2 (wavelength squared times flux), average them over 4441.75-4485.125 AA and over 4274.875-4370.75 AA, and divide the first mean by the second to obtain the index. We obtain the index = 1.31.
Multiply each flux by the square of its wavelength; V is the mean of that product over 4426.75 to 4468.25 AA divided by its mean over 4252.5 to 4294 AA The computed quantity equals 1.31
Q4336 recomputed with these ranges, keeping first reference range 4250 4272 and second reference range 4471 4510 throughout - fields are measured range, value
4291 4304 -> 3.1 AA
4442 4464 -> 1.1 AA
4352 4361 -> 0.2 AA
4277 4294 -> 0.9 AA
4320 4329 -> 0.7 AA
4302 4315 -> 3.3 AA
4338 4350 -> 0.7 AA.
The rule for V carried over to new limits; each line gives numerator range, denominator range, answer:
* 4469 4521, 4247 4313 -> 1.57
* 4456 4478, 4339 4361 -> 1.20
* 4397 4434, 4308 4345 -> 1.21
